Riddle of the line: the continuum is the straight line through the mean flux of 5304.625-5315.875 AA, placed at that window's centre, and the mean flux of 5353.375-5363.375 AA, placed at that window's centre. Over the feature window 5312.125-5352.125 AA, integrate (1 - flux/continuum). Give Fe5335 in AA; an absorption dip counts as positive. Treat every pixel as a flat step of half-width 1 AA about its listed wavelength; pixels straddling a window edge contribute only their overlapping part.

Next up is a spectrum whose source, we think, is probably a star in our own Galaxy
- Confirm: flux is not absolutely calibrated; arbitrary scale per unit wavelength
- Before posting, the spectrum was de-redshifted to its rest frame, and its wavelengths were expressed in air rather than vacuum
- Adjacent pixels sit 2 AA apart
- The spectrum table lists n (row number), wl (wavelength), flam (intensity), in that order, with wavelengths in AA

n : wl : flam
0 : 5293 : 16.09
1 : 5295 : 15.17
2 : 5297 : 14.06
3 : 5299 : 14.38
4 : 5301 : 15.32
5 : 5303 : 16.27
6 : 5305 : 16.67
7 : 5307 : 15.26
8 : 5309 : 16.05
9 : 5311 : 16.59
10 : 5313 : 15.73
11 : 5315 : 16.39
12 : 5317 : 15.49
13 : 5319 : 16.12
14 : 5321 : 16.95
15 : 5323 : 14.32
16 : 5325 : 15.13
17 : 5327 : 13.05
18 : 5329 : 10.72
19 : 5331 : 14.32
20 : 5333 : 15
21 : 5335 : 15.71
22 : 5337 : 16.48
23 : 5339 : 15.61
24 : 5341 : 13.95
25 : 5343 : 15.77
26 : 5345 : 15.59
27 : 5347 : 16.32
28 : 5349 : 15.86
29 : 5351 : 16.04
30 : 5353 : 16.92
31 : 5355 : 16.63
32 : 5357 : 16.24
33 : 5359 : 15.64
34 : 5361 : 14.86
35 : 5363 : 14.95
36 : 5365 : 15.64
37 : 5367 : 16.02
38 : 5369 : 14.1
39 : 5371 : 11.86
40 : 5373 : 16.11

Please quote 1.79 AA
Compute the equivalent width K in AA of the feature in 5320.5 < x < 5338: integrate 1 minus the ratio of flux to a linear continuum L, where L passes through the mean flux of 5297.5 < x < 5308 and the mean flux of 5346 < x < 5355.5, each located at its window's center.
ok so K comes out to 1.5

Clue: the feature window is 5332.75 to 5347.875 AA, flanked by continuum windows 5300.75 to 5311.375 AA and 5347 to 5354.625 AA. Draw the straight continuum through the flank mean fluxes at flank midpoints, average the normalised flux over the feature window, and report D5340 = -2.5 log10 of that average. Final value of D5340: 0.05 mag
